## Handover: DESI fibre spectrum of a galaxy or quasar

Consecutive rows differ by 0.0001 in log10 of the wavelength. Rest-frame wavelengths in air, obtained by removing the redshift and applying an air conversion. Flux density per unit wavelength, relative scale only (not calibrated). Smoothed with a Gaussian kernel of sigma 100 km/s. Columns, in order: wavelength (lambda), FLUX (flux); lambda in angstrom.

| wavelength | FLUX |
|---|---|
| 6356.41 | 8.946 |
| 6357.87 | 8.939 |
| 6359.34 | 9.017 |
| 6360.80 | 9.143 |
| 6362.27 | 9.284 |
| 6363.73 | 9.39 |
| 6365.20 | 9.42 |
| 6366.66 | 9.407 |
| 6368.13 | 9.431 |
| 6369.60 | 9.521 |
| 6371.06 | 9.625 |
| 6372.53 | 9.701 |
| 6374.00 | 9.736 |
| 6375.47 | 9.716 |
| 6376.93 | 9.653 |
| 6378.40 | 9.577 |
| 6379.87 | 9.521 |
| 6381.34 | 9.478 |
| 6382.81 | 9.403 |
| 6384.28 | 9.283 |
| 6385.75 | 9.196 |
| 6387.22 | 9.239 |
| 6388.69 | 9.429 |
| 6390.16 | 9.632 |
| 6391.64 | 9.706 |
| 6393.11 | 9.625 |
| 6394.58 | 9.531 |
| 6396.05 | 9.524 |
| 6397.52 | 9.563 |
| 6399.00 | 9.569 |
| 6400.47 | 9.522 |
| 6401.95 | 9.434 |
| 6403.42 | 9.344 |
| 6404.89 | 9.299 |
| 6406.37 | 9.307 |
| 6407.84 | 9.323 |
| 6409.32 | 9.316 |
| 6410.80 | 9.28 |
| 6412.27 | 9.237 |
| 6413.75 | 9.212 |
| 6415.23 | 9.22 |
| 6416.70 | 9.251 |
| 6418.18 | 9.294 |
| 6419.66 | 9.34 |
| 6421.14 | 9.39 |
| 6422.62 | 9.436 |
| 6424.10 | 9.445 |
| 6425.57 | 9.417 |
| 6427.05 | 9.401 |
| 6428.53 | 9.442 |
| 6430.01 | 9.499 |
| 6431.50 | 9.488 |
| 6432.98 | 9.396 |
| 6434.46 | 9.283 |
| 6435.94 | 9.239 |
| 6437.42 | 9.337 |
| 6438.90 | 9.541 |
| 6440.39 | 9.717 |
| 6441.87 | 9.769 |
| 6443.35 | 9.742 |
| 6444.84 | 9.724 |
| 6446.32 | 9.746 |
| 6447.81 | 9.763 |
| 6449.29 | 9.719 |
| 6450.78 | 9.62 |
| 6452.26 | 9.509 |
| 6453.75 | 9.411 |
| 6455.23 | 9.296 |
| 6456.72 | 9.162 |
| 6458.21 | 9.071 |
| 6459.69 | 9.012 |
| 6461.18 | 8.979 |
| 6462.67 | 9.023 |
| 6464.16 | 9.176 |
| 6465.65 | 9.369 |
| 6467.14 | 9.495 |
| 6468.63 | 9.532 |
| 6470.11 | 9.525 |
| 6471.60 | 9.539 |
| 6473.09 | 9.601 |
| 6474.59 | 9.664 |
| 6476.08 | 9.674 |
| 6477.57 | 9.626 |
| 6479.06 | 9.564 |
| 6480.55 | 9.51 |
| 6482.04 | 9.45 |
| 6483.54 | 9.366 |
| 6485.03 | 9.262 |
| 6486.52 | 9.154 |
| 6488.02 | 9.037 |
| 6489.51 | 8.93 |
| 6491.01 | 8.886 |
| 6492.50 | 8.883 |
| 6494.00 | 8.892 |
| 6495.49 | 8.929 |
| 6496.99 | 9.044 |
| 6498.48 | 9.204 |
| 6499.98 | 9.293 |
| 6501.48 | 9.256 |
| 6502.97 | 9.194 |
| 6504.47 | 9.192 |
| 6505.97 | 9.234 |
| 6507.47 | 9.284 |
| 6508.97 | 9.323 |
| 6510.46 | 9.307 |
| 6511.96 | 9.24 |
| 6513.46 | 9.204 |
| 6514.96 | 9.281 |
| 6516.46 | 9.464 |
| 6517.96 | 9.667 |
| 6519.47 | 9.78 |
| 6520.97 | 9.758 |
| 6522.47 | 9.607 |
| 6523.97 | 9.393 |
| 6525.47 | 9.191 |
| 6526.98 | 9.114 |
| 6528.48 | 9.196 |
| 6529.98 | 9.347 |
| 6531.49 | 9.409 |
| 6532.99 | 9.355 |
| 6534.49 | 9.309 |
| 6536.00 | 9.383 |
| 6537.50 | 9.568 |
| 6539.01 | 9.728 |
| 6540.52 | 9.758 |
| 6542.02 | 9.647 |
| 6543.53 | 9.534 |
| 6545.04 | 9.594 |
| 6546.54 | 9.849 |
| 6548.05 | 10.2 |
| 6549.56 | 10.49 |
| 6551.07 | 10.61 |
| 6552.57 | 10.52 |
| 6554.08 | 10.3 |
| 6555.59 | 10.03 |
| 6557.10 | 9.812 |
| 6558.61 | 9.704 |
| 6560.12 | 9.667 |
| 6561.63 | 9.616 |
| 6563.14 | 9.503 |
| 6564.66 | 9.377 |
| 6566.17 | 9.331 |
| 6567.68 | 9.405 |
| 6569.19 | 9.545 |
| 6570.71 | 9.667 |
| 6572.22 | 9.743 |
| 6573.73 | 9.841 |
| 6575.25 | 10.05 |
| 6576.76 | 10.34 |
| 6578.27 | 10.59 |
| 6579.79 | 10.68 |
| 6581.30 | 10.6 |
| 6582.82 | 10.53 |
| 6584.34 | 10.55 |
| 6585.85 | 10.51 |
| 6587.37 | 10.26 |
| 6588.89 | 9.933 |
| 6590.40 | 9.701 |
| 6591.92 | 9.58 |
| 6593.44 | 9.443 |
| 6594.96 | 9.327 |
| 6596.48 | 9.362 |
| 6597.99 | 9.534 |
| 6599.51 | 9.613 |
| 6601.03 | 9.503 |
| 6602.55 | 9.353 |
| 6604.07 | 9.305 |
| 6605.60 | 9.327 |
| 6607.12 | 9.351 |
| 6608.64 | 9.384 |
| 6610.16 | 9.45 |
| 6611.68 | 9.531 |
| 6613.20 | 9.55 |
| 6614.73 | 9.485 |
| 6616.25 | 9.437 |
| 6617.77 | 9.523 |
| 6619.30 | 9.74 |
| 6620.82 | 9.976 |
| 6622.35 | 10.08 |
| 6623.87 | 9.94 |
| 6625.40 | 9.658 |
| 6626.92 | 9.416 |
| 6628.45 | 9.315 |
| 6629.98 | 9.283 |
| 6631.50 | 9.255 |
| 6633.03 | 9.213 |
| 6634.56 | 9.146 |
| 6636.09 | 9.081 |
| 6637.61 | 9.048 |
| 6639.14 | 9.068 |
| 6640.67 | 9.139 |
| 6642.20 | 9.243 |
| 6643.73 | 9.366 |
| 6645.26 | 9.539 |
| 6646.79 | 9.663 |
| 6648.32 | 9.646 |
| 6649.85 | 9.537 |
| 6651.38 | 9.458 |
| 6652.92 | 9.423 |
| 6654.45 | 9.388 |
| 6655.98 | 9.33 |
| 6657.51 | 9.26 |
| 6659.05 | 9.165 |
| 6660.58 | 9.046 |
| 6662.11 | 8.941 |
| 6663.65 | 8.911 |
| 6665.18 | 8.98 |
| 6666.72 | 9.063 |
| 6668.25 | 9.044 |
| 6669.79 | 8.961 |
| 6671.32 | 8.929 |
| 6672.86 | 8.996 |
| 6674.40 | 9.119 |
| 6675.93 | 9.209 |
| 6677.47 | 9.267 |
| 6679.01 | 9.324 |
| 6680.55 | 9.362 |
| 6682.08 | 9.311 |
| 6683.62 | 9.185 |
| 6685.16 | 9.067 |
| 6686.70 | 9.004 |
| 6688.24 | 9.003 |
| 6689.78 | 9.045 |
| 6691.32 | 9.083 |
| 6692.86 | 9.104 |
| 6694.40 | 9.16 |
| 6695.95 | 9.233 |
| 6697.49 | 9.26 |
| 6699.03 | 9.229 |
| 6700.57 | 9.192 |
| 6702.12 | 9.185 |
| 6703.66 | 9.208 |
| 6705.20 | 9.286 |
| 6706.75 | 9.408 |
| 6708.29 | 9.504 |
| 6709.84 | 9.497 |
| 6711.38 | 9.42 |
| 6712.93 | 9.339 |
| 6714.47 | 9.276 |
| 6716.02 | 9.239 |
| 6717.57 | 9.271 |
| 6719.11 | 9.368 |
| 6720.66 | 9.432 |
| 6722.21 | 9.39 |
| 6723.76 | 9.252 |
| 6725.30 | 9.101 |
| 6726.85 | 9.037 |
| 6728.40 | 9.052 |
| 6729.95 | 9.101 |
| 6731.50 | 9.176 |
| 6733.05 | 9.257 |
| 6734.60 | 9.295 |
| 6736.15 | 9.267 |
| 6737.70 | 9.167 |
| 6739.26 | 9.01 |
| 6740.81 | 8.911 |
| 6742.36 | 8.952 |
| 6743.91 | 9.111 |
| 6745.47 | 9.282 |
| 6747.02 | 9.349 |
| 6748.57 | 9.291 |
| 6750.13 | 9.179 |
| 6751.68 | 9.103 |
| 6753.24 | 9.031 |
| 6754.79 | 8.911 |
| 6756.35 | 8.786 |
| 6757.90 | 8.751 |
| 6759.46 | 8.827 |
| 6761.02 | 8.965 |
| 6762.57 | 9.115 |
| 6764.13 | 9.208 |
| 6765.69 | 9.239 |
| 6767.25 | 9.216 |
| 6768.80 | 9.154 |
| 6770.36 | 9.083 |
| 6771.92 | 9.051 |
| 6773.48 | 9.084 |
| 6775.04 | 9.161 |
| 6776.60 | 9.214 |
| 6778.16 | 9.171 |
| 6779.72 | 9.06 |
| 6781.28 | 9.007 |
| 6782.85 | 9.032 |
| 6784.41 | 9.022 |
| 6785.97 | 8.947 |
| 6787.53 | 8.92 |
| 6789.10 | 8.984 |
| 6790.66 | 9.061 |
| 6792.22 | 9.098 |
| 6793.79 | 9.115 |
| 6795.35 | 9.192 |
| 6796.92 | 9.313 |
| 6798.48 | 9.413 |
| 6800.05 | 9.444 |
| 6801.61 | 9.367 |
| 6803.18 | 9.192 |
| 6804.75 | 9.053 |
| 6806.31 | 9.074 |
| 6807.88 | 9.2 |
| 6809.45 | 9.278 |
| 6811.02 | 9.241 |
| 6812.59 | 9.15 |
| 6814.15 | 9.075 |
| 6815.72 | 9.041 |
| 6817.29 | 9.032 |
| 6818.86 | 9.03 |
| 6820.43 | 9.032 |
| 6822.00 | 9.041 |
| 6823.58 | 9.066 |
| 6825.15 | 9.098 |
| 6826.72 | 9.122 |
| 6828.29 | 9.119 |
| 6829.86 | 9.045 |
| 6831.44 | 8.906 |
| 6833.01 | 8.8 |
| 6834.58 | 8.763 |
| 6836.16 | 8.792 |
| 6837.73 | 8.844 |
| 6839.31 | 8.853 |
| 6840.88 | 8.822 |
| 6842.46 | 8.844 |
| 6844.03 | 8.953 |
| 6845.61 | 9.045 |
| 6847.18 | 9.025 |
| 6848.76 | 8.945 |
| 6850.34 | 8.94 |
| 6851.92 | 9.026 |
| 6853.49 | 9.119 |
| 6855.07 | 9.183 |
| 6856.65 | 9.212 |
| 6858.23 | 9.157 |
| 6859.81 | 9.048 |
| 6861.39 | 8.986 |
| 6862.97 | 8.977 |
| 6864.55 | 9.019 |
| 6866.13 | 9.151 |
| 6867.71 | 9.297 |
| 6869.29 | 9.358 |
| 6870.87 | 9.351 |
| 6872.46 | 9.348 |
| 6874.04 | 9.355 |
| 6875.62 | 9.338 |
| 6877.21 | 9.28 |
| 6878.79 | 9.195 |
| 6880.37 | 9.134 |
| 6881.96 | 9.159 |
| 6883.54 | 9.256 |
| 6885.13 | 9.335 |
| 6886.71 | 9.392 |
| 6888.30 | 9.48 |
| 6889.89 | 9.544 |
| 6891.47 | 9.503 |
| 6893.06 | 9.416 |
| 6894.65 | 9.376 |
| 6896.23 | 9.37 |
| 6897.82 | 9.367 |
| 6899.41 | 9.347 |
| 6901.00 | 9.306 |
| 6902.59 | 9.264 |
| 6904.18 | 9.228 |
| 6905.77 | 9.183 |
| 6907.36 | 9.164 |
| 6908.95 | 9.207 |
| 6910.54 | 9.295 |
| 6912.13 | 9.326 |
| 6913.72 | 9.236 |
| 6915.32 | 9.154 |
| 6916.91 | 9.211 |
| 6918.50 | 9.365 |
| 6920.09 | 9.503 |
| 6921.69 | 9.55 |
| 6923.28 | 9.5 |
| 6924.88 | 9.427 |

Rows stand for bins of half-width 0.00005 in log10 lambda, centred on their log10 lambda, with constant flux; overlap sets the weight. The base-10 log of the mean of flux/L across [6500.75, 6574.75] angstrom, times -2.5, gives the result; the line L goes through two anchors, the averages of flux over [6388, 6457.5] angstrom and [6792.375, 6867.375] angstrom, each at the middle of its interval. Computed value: -0.027 mag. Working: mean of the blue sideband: 9.46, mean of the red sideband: 9.07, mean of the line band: 9.58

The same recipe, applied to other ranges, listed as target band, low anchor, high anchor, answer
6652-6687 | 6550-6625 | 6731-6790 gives 0.037 mag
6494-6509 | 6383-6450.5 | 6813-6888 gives 0.024 mag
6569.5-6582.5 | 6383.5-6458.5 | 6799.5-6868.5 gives -0.099 mag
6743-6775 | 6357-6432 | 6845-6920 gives 0.023 mag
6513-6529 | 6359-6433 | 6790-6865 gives -0.012 mag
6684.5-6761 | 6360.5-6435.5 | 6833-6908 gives 0.010 mag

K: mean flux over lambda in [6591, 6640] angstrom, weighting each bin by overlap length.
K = 9.45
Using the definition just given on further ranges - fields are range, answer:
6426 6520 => 9.36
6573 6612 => 9.84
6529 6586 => 9.88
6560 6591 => 9.98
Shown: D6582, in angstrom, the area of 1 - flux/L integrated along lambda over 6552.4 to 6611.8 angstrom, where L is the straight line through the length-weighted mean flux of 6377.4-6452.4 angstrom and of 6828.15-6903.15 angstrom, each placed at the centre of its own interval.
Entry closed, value -2.8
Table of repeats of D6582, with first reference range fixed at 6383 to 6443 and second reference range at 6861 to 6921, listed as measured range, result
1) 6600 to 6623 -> -0.4 angstrom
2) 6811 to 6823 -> 0.3 angstrom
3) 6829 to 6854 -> 1.0 angstrom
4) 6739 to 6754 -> 0.3 angstrom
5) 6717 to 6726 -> 0.0 angstrom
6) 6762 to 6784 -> 0.5 angstrom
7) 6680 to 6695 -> 0.3 angstrom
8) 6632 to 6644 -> 0.3 angstrom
